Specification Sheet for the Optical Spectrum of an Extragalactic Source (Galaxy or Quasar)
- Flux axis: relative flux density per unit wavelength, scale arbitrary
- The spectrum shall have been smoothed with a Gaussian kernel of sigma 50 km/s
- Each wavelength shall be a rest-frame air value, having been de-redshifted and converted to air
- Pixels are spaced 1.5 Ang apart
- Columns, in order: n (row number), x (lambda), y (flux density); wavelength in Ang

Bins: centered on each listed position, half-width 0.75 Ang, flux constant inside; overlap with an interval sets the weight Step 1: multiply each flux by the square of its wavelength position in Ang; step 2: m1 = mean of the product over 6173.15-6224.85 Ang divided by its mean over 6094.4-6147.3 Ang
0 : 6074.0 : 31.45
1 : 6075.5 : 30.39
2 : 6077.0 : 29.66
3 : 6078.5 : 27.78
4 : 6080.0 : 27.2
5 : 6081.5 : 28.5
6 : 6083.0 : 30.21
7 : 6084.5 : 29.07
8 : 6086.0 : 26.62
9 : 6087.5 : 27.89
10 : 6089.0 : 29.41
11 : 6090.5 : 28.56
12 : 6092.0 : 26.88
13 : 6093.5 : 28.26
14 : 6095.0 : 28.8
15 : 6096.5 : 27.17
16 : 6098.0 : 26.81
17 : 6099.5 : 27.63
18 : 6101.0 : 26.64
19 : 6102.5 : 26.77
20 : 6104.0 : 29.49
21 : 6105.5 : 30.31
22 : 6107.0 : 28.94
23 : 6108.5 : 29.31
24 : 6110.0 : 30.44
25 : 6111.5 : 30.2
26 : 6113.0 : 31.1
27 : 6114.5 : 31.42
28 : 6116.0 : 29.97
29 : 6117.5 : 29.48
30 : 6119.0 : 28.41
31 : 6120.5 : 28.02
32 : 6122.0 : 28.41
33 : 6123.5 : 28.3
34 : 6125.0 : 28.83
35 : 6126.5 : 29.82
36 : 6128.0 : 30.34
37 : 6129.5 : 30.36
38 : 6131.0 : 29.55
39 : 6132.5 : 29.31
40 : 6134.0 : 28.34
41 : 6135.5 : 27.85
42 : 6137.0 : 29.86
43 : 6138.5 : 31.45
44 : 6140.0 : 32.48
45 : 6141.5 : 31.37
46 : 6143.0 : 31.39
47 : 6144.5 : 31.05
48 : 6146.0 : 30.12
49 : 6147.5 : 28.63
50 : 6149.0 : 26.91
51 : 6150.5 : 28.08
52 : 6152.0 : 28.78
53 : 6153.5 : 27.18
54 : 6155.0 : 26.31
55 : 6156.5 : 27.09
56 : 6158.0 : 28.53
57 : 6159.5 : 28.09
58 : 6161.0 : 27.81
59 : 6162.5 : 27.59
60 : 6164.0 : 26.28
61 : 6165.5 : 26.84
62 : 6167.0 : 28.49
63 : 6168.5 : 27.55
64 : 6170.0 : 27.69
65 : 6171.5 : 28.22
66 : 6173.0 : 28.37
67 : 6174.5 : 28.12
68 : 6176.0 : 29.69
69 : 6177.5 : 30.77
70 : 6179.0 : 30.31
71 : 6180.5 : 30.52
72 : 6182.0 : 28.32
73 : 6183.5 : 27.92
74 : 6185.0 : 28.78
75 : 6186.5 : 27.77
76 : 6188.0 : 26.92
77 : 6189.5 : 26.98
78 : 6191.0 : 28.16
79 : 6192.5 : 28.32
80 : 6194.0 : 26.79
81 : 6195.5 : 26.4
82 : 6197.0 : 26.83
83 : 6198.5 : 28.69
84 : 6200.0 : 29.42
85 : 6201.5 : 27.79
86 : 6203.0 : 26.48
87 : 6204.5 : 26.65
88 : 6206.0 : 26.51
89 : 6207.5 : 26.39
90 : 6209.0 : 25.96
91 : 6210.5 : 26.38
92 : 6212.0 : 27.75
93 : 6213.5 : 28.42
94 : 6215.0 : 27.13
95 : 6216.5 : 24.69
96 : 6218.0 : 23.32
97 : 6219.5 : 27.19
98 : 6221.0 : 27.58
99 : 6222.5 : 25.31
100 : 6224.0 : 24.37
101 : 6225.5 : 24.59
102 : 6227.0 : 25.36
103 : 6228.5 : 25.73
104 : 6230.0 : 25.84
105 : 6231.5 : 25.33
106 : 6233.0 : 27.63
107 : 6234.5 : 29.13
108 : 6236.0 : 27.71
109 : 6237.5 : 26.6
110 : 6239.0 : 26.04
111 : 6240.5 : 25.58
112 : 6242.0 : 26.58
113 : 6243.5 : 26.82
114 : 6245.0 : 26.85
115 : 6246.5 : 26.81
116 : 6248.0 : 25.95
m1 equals 1.0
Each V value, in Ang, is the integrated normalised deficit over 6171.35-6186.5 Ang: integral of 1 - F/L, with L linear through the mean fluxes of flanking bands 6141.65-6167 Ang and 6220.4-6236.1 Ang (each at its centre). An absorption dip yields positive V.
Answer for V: -0.8 Ang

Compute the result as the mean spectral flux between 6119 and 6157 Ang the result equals 29.2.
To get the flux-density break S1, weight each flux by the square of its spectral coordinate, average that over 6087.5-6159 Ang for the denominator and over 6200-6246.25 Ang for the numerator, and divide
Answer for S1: 0.94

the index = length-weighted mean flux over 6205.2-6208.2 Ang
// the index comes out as 26.5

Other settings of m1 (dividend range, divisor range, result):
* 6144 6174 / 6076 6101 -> 1.02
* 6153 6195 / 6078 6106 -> 1.03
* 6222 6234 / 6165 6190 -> 0.91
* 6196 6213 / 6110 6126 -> 0.95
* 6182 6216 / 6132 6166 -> 0.97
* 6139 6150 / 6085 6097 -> 1.10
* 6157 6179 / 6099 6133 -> 0.98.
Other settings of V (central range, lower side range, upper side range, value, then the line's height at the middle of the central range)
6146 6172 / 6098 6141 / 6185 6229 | 0.4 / 28.2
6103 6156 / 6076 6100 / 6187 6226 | -3.4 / 27.7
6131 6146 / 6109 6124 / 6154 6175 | -0.8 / 28.7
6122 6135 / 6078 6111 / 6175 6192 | -0.4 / 28.5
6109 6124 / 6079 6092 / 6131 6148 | -0.1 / 29.4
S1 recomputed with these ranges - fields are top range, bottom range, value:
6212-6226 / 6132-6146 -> 0.88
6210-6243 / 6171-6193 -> 0.93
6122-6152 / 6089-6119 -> 1.04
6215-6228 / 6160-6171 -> 0.94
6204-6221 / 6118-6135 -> 0.94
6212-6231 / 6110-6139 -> 0.90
